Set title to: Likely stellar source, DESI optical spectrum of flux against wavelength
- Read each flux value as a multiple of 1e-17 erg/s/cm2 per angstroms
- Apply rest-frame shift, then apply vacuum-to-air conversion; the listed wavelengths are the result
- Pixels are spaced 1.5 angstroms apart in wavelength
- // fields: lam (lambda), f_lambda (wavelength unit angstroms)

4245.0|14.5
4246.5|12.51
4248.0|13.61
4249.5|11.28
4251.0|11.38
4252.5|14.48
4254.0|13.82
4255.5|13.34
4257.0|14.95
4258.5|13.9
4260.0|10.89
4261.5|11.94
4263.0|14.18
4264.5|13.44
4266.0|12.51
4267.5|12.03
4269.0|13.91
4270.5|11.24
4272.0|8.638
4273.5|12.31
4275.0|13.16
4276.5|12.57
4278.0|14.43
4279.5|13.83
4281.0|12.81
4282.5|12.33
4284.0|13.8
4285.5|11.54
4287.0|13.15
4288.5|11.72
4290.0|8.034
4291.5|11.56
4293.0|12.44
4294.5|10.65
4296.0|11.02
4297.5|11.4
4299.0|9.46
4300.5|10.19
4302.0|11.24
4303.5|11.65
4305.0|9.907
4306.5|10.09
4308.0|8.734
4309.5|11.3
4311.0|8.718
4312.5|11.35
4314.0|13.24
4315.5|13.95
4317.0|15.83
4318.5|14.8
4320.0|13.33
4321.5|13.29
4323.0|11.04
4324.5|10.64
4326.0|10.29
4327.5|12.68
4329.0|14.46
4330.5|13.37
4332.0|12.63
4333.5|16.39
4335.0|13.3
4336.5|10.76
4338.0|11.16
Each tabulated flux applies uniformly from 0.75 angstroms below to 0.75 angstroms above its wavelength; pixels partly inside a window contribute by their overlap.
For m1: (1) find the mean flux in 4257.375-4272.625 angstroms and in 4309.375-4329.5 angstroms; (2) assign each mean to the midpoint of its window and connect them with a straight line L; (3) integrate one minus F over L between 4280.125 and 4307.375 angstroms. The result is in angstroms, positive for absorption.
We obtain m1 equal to 2.5 angstroms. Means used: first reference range 12.4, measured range 11.3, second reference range 12.5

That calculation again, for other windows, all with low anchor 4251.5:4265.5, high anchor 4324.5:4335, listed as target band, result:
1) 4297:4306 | 1.8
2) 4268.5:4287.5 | 1.1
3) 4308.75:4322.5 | 0.3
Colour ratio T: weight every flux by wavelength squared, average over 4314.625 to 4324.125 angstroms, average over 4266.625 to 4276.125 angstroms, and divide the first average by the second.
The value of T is 1.17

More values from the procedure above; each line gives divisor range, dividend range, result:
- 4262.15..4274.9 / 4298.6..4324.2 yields 0.97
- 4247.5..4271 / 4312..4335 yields 1.05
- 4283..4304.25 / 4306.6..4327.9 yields 1.08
